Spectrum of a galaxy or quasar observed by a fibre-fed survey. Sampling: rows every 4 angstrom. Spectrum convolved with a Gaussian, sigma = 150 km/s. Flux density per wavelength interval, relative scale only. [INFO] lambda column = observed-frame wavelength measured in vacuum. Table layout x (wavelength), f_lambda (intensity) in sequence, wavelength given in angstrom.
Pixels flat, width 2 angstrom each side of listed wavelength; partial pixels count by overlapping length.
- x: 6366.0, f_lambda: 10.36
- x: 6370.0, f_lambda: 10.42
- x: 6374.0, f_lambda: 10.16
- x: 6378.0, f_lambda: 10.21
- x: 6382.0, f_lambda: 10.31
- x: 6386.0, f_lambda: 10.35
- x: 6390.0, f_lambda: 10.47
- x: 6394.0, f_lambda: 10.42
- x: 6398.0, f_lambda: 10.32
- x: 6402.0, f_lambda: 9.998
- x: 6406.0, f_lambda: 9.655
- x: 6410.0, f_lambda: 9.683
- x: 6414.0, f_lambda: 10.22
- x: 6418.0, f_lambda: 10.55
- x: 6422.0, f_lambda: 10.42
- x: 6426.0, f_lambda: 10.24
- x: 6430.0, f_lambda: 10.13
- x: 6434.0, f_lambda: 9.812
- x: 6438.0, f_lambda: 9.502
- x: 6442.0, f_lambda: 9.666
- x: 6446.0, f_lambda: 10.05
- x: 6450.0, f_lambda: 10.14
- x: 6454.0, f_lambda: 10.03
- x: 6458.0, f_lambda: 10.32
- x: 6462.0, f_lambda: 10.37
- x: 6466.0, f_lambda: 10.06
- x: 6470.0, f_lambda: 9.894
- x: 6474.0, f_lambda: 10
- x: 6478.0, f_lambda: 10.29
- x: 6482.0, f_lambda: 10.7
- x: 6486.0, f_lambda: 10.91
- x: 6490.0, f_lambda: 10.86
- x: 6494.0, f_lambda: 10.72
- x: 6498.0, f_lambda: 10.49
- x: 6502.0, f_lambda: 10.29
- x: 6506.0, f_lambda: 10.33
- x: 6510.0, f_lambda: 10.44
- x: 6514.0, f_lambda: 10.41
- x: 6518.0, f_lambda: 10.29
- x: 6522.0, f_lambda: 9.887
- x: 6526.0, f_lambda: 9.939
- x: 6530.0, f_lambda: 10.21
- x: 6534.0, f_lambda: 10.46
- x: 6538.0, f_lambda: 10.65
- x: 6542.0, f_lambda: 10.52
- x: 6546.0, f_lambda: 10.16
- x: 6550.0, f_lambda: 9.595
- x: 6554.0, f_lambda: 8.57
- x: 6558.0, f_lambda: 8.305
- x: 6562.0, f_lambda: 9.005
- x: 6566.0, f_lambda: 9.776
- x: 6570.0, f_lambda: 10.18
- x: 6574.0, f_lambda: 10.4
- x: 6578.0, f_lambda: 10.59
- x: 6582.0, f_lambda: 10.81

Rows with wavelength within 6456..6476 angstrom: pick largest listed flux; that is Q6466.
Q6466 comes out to 10.37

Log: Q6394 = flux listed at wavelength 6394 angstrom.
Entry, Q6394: 10.42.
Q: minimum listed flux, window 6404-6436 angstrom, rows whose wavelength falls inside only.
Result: 9.655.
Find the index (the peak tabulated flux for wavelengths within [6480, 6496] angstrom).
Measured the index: 10.91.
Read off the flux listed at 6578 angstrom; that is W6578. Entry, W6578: 10.59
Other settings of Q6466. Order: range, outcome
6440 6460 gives 10.32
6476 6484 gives 10.7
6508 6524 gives 10.44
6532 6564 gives 10.65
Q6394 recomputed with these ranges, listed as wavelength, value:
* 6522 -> 9.887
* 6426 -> 10.24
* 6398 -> 10.32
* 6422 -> 10.42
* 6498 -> 10.49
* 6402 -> 9.998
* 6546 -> 10.16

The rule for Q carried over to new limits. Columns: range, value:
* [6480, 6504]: 10.29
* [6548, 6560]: 8.305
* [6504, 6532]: 9.887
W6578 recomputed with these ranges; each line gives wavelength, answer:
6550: 9.595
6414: 10.22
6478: 10.29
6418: 10.55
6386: 10.35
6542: 10.52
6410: 9.683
